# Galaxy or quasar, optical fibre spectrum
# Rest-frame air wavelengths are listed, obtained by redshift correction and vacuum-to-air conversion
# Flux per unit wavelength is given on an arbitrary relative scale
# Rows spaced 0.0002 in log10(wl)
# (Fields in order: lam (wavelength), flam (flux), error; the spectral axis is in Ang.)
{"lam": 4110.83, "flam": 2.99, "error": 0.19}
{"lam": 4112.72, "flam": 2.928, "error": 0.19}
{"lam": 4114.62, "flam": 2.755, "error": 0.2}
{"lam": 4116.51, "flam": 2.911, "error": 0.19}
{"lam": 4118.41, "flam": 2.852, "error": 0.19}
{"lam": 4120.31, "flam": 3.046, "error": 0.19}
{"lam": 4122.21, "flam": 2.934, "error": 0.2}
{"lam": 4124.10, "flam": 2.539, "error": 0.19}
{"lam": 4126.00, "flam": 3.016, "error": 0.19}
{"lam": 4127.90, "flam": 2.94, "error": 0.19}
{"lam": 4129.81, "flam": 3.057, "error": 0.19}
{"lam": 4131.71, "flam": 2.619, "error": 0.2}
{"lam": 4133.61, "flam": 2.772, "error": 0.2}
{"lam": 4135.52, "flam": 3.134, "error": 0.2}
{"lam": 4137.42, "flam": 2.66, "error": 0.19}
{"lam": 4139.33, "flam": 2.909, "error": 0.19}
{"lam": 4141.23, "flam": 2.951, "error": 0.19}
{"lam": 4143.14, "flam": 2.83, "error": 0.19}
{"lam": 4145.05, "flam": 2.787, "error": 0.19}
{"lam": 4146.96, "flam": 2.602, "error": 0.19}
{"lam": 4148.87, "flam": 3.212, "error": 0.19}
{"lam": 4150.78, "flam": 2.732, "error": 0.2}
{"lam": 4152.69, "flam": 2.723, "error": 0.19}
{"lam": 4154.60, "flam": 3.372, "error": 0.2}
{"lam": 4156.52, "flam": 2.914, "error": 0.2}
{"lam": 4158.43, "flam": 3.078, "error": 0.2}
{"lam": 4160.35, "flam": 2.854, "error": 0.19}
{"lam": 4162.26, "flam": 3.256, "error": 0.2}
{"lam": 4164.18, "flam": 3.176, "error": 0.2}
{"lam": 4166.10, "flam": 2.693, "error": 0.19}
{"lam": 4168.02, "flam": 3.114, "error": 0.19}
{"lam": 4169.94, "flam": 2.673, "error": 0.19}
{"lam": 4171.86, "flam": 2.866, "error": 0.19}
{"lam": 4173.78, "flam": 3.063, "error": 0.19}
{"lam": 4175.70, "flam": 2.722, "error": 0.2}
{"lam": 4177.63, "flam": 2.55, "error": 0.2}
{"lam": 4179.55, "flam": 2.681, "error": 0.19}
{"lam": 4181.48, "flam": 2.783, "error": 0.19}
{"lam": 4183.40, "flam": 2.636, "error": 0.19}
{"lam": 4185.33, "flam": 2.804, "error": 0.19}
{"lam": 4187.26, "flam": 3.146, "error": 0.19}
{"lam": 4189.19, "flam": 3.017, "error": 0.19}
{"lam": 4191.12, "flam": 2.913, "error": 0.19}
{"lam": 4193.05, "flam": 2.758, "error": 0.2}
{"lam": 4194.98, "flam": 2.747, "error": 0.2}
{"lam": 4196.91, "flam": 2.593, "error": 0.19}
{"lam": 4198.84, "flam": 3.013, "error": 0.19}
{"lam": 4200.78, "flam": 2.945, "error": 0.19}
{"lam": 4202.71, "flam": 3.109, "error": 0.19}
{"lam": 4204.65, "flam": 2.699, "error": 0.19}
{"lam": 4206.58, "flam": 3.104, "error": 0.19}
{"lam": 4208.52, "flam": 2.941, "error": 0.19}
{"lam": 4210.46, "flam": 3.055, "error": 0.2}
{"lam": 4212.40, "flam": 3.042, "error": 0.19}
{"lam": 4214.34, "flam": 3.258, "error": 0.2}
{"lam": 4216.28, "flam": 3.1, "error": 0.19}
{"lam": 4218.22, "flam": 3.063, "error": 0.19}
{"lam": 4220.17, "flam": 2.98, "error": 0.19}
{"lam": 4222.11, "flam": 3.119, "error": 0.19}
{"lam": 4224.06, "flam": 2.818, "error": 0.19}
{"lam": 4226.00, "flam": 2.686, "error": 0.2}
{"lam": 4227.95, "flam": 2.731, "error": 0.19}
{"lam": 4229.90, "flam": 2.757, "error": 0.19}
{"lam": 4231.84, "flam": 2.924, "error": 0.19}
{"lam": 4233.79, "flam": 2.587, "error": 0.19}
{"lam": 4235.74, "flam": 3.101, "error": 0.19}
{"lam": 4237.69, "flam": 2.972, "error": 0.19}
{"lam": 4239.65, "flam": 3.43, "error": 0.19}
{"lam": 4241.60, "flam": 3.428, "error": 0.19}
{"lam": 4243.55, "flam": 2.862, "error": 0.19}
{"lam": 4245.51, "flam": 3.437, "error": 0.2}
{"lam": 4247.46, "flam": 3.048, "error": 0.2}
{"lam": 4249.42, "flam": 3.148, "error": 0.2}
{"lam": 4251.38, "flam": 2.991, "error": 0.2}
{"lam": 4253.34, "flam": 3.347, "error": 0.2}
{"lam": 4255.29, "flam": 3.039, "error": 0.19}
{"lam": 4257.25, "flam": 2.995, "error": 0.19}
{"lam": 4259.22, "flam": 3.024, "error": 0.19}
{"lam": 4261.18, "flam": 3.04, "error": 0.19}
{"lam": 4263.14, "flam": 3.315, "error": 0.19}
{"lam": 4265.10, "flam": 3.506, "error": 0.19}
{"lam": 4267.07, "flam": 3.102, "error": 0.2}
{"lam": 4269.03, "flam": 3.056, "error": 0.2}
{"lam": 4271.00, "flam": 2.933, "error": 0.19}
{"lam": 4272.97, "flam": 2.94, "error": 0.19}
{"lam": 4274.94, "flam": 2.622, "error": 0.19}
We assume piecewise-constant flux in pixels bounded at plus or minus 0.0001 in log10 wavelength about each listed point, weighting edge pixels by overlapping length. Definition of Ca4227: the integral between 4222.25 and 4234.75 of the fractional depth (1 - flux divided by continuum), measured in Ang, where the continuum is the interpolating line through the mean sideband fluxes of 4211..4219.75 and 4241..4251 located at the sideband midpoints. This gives 1.41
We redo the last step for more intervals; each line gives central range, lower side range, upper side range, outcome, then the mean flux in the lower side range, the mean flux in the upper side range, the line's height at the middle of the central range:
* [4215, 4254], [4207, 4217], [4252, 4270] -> 1.1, 3.08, 3.16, 3.11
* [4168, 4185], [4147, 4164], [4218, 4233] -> 1.1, 3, 2.87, 2.96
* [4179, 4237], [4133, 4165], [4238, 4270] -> 3.1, 2.94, 3.17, 3.07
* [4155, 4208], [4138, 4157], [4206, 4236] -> 0.5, 2.9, 2.95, 2.92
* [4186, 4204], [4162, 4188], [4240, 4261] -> 0.1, 2.86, 3.14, 2.93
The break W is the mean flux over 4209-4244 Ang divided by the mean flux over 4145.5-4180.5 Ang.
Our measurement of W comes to 1.03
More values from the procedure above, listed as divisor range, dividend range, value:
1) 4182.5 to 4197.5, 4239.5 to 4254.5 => 1.13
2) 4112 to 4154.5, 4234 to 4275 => 1.08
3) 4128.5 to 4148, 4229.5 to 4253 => 1.08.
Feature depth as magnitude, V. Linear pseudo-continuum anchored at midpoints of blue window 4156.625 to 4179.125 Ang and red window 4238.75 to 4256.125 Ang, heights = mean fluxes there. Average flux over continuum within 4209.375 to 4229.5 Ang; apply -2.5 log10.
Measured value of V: 0.04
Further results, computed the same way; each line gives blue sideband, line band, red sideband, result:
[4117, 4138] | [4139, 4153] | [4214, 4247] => 0.02 mag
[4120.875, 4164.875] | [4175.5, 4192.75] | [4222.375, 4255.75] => 0.06 mag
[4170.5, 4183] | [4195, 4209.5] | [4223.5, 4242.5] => -0.02 mag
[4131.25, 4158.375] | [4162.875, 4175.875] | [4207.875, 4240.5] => 0.00 mag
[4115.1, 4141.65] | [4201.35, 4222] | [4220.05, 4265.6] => -0.01 mag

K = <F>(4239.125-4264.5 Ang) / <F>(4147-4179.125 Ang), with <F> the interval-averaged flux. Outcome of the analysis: 1.08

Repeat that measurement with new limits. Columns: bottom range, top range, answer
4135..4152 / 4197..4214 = 1.04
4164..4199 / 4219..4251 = 1.06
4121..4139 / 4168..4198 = 0.98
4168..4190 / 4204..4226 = 1.06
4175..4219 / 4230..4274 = 1.07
